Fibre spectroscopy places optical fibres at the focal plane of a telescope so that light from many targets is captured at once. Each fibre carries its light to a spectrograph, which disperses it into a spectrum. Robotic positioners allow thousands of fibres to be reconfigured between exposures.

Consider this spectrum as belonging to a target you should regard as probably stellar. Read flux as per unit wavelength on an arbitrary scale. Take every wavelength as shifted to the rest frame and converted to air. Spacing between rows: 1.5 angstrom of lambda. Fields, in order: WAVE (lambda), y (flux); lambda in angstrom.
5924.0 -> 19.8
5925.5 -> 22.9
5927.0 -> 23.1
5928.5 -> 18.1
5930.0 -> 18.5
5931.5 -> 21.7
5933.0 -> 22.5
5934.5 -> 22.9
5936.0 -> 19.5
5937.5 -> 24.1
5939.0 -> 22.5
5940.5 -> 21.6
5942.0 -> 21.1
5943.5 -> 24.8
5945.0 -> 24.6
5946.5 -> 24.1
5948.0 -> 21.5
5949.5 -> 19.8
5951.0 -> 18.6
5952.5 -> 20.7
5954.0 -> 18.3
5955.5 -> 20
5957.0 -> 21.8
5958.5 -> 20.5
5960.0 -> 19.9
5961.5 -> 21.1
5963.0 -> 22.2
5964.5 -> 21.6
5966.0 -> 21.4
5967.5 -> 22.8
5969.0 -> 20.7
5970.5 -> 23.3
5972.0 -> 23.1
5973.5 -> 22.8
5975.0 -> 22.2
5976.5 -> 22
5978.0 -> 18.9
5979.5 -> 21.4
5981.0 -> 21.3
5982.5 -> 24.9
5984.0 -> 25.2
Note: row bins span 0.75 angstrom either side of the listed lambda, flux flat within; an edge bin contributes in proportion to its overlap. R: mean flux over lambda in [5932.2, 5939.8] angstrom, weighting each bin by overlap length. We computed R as 22.3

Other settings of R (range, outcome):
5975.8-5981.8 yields 20.9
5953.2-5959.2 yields 20.2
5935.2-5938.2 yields 21.8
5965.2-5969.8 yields 21.7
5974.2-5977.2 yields 22.1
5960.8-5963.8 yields 21.7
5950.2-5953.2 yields 19.6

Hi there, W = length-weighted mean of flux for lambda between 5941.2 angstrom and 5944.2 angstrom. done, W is 22.9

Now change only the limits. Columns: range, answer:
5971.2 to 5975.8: 22.7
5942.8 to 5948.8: 23.7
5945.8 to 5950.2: 21.8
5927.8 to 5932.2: 19.4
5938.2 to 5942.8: 21.8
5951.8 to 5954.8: 19.5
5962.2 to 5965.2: 21.9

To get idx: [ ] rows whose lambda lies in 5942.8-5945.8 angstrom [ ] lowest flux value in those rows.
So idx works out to 24.6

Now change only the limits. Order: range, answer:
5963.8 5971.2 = 20.7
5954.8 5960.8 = 19.9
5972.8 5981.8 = 18.9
